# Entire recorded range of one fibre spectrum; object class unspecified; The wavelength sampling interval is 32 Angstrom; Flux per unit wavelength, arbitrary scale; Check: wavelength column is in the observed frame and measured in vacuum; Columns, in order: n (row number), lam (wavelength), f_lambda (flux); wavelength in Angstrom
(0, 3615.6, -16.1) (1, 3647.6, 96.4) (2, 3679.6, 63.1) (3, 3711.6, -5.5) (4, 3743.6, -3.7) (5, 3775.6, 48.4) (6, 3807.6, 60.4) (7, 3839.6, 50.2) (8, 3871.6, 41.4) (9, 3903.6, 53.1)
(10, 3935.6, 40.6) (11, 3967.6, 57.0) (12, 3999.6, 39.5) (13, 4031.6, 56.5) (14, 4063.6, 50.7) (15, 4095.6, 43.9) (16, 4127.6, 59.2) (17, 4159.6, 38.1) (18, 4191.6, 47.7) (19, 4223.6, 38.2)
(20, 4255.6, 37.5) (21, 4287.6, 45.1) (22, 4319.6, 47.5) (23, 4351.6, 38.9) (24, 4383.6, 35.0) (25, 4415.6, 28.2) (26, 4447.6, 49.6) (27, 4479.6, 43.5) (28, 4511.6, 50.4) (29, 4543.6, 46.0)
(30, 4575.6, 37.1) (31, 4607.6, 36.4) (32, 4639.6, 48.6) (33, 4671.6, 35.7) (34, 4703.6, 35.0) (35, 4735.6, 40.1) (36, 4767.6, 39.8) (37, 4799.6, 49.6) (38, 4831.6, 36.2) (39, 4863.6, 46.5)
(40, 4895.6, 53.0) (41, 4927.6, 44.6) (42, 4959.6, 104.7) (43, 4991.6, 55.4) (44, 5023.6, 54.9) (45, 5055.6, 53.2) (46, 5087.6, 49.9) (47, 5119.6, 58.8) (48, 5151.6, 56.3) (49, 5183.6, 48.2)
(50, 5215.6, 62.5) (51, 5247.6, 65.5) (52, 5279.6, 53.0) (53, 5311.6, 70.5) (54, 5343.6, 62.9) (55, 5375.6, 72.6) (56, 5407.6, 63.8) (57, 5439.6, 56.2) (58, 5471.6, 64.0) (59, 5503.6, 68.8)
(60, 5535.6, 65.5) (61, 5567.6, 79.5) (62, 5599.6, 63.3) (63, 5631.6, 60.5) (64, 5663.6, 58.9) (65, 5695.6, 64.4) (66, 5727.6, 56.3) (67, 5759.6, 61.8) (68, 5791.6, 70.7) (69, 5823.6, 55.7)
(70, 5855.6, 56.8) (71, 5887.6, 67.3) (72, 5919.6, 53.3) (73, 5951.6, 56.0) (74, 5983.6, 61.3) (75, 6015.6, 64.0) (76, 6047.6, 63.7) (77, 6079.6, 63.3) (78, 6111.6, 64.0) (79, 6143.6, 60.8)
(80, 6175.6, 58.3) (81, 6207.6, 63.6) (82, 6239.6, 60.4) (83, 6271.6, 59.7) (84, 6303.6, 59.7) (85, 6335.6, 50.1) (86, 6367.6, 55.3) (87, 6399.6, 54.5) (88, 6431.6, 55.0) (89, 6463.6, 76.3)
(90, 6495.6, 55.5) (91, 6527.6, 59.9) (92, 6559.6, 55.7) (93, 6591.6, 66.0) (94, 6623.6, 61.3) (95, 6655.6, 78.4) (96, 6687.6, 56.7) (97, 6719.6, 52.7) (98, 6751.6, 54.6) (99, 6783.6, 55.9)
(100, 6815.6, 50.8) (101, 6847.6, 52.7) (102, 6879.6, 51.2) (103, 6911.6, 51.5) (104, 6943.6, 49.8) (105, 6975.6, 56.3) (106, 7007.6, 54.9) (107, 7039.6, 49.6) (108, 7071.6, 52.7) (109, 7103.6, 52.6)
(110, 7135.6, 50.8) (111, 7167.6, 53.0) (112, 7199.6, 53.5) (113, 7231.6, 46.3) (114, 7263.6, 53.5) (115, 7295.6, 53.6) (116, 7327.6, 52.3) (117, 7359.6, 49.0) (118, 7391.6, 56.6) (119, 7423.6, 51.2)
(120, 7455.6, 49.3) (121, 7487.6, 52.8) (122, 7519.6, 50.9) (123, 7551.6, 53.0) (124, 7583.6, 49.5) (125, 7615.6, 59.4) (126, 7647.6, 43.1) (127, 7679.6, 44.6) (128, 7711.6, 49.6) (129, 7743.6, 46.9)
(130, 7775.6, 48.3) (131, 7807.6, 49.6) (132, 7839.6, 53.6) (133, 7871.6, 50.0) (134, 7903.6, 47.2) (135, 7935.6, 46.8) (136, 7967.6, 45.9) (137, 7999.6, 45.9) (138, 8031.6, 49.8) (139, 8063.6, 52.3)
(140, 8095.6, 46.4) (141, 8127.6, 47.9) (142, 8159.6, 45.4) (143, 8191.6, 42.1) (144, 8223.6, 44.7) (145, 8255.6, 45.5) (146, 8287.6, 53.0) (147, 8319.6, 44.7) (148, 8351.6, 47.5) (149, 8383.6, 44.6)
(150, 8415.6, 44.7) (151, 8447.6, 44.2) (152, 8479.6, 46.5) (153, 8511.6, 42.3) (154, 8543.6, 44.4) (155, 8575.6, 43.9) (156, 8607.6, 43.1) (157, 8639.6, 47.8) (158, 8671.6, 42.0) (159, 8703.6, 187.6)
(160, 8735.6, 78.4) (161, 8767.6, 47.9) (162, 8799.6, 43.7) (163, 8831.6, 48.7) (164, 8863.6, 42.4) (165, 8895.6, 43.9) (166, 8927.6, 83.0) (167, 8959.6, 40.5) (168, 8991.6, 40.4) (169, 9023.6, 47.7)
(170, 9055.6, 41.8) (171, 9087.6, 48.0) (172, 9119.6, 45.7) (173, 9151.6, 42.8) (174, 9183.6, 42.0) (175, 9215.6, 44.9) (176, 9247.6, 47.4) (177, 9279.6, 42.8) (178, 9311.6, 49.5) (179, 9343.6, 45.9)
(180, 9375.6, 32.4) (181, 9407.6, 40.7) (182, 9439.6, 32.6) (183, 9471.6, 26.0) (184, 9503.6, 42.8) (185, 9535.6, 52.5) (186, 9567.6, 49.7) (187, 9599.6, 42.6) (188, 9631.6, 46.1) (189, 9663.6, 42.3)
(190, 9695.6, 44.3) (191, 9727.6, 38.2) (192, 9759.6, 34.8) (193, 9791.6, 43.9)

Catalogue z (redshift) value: 0.327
